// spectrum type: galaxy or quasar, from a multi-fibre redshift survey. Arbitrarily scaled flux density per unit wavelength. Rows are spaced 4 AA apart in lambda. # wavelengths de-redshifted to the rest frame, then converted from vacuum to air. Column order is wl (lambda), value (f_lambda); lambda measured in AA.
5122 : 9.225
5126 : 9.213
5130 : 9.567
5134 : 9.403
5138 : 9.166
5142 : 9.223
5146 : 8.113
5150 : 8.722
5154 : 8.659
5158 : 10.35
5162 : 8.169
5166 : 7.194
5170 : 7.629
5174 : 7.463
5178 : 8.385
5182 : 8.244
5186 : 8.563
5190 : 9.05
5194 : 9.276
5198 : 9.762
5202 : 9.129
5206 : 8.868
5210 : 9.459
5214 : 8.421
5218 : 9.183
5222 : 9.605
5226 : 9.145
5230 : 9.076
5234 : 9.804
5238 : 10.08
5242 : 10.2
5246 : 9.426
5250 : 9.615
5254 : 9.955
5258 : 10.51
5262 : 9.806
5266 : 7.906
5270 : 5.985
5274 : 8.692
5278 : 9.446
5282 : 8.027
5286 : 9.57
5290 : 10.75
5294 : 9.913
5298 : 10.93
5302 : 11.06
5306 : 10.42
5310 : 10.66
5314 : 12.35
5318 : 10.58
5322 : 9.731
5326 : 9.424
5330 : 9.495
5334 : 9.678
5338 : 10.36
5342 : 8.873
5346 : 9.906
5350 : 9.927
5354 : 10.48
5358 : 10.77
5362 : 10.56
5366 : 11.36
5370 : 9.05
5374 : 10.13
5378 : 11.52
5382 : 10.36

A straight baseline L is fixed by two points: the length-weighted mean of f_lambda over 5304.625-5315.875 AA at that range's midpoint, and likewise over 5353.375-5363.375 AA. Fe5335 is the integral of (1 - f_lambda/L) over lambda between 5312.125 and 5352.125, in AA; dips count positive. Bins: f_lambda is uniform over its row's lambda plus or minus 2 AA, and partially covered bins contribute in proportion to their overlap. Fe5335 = 3.29 AA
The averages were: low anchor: 11.2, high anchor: 10.6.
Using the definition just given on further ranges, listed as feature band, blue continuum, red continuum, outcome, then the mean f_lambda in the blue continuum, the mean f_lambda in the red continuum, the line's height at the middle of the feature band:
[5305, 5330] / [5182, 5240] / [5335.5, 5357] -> -1.7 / 9.21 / 9.94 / 9.79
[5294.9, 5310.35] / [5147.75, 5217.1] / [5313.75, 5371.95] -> -1.5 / 8.67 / 10.1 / 9.75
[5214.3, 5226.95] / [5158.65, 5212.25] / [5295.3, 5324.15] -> 0.0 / 8.6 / 10.8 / 9.22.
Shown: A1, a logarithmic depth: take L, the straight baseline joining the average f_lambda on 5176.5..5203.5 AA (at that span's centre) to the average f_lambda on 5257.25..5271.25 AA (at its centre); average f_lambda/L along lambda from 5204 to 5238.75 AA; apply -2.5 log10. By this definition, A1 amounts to -0.06 mag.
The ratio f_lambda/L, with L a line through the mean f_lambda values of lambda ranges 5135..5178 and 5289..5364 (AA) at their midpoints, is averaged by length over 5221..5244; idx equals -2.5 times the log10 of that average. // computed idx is -0.04 mag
